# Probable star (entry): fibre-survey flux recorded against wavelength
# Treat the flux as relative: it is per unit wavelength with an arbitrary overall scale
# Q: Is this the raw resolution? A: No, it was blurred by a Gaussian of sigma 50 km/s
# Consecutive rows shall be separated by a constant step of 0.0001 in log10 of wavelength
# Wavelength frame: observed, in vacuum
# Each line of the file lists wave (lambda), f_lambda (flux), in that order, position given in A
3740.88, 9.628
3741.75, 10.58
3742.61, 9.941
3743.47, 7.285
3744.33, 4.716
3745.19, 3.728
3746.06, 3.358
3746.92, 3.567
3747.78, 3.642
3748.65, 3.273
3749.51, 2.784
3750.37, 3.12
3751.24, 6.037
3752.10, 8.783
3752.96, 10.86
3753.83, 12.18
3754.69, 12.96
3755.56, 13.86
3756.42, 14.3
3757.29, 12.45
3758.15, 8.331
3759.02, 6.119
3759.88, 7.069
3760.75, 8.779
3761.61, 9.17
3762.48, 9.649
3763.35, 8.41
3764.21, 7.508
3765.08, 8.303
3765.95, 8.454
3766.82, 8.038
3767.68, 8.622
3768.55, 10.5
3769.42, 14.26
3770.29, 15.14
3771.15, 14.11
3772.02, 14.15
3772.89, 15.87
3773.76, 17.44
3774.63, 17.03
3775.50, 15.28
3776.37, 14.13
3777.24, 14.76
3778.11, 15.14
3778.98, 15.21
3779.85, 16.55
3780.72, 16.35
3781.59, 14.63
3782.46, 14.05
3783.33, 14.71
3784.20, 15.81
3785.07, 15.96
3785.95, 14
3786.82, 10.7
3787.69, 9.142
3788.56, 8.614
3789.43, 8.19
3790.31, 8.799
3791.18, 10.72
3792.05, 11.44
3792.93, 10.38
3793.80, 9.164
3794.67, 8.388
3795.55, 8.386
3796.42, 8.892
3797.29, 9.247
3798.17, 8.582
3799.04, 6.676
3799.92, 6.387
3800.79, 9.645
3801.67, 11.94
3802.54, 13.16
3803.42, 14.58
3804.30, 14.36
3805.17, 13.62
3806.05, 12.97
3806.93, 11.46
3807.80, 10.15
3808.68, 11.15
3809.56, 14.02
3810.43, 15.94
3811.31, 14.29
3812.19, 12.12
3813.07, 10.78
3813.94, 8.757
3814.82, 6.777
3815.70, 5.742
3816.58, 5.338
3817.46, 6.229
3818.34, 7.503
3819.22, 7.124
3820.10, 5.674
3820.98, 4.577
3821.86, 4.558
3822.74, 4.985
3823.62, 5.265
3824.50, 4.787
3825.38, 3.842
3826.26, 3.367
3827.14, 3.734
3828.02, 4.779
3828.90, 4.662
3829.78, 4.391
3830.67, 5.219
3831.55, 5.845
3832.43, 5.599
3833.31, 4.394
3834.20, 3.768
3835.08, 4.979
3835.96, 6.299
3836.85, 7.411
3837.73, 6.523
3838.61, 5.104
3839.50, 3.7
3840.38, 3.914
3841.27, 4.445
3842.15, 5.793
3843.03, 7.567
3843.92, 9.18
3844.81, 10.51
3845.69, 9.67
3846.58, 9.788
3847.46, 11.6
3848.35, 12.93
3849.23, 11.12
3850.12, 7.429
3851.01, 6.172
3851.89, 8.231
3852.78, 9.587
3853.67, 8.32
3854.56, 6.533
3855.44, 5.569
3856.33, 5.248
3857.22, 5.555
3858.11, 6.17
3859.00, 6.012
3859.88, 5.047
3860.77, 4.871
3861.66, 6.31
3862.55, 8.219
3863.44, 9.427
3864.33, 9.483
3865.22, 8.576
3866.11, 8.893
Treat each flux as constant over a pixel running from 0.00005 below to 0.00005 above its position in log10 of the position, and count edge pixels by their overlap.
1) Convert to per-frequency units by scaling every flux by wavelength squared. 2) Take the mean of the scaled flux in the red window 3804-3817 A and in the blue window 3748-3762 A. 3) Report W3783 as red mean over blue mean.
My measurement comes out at 1.32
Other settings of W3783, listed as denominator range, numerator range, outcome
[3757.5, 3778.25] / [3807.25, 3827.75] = 0.69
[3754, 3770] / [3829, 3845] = 0.60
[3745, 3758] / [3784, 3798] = 1.36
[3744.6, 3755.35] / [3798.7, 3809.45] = 1.86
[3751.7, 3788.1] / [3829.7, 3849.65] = 0.59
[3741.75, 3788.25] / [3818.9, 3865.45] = 0.63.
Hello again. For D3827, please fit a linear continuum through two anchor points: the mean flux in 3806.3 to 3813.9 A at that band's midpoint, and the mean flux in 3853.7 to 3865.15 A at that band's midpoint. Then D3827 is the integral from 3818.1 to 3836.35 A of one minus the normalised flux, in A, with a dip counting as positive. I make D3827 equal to 9.5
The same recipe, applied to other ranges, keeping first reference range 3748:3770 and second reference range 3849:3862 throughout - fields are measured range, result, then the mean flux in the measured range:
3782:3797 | -5.0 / 11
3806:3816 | -4.4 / 11.2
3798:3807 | -3.8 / 11.3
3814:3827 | 3.6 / 5.47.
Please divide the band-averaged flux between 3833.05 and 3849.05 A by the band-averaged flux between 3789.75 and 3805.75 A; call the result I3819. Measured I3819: 0.70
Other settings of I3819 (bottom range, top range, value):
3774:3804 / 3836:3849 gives 0.64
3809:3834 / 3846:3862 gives 1.12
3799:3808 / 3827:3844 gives 0.46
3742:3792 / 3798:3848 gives 0.73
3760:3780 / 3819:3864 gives 0.52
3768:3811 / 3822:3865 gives 0.52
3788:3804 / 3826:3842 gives 0.51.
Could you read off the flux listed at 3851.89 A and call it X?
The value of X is 8.231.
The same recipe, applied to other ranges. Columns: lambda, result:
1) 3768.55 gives 10.5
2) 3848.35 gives 12.93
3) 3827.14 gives 3.734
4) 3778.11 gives 15.14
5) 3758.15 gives 8.331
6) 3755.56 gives 13.86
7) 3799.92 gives 6.387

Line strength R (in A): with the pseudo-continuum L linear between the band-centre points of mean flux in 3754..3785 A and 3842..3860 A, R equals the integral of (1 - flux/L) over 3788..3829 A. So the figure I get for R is 6.7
